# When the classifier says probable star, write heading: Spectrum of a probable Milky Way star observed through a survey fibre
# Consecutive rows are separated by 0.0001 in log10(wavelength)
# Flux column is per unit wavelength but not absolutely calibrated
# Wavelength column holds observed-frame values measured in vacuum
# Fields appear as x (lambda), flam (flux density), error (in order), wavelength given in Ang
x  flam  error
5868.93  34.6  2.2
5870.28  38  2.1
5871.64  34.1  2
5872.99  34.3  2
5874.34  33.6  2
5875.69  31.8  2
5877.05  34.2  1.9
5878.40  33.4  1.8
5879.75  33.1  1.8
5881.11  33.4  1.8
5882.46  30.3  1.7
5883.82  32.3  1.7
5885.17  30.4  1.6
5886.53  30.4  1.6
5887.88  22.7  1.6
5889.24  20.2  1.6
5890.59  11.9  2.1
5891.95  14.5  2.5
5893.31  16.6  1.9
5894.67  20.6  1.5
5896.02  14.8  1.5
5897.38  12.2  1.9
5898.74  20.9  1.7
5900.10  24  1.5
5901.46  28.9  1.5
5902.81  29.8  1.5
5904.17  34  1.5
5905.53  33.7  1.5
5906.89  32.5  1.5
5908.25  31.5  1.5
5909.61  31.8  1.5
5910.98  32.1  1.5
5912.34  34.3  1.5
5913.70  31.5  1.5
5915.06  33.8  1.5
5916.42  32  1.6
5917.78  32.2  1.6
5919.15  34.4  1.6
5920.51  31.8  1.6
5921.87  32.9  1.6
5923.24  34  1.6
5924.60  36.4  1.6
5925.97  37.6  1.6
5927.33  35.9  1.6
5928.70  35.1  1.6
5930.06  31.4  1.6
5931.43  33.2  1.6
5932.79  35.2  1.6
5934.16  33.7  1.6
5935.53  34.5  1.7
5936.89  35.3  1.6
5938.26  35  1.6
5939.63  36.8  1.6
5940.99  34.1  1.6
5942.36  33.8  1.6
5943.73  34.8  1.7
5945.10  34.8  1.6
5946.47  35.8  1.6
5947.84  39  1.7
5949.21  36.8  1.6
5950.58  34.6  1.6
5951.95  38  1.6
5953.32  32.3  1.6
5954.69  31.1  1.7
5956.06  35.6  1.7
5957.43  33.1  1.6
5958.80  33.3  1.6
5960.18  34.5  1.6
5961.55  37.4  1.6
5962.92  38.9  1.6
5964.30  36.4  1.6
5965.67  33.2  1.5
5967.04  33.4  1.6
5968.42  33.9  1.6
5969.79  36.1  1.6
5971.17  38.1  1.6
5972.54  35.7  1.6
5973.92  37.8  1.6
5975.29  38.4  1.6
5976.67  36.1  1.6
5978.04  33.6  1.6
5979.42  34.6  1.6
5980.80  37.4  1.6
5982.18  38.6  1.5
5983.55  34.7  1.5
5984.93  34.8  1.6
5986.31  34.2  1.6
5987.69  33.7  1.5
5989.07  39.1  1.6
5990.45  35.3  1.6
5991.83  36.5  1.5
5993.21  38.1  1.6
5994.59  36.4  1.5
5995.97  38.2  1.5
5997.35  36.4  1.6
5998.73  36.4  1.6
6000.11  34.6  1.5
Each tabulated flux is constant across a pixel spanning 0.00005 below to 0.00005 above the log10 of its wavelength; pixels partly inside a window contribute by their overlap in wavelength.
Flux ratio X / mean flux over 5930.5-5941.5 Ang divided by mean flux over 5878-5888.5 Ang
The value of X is 1.1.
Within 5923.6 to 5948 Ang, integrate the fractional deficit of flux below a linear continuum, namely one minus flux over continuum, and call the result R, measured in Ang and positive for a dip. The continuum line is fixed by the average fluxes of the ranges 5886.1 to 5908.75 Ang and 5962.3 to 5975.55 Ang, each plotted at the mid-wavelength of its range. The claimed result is -4.0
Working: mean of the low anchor 23.4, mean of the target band 35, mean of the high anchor 36.1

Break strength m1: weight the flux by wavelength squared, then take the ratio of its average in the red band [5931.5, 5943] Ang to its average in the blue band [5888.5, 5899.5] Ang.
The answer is 2.13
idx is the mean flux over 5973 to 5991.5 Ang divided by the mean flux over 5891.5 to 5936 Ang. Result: 1.20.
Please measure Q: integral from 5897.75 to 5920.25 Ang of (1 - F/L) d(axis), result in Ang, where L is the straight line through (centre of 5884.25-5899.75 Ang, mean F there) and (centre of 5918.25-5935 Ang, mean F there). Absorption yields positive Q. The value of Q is -3.3 Ang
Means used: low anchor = 19.9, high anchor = 34.3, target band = 30.8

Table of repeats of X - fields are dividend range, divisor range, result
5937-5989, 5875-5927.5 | 1.23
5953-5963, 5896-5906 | 1.36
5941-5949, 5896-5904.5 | 1.50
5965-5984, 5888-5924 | 1.32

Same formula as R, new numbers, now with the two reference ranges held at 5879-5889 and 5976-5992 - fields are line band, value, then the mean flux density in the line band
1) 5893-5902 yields 3.2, 19.7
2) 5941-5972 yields -1.0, 35.2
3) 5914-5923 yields -0.3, 32.8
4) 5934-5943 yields -0.5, 34.8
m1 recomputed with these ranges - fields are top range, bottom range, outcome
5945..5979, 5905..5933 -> 1.08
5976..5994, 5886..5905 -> 1.71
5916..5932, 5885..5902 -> 1.69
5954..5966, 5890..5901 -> 2.07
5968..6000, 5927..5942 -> 1.07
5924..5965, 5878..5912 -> 1.36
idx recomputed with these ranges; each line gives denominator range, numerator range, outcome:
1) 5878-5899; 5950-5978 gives 1.50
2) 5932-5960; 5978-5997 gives 1.04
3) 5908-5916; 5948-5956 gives 1.07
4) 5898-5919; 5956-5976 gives 1.16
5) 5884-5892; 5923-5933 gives 1.52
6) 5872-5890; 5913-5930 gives 1.10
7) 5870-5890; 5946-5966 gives 1.13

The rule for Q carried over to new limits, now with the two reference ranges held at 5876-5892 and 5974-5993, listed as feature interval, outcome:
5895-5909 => 1.6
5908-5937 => -2.5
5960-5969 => -0.3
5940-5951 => -0.9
